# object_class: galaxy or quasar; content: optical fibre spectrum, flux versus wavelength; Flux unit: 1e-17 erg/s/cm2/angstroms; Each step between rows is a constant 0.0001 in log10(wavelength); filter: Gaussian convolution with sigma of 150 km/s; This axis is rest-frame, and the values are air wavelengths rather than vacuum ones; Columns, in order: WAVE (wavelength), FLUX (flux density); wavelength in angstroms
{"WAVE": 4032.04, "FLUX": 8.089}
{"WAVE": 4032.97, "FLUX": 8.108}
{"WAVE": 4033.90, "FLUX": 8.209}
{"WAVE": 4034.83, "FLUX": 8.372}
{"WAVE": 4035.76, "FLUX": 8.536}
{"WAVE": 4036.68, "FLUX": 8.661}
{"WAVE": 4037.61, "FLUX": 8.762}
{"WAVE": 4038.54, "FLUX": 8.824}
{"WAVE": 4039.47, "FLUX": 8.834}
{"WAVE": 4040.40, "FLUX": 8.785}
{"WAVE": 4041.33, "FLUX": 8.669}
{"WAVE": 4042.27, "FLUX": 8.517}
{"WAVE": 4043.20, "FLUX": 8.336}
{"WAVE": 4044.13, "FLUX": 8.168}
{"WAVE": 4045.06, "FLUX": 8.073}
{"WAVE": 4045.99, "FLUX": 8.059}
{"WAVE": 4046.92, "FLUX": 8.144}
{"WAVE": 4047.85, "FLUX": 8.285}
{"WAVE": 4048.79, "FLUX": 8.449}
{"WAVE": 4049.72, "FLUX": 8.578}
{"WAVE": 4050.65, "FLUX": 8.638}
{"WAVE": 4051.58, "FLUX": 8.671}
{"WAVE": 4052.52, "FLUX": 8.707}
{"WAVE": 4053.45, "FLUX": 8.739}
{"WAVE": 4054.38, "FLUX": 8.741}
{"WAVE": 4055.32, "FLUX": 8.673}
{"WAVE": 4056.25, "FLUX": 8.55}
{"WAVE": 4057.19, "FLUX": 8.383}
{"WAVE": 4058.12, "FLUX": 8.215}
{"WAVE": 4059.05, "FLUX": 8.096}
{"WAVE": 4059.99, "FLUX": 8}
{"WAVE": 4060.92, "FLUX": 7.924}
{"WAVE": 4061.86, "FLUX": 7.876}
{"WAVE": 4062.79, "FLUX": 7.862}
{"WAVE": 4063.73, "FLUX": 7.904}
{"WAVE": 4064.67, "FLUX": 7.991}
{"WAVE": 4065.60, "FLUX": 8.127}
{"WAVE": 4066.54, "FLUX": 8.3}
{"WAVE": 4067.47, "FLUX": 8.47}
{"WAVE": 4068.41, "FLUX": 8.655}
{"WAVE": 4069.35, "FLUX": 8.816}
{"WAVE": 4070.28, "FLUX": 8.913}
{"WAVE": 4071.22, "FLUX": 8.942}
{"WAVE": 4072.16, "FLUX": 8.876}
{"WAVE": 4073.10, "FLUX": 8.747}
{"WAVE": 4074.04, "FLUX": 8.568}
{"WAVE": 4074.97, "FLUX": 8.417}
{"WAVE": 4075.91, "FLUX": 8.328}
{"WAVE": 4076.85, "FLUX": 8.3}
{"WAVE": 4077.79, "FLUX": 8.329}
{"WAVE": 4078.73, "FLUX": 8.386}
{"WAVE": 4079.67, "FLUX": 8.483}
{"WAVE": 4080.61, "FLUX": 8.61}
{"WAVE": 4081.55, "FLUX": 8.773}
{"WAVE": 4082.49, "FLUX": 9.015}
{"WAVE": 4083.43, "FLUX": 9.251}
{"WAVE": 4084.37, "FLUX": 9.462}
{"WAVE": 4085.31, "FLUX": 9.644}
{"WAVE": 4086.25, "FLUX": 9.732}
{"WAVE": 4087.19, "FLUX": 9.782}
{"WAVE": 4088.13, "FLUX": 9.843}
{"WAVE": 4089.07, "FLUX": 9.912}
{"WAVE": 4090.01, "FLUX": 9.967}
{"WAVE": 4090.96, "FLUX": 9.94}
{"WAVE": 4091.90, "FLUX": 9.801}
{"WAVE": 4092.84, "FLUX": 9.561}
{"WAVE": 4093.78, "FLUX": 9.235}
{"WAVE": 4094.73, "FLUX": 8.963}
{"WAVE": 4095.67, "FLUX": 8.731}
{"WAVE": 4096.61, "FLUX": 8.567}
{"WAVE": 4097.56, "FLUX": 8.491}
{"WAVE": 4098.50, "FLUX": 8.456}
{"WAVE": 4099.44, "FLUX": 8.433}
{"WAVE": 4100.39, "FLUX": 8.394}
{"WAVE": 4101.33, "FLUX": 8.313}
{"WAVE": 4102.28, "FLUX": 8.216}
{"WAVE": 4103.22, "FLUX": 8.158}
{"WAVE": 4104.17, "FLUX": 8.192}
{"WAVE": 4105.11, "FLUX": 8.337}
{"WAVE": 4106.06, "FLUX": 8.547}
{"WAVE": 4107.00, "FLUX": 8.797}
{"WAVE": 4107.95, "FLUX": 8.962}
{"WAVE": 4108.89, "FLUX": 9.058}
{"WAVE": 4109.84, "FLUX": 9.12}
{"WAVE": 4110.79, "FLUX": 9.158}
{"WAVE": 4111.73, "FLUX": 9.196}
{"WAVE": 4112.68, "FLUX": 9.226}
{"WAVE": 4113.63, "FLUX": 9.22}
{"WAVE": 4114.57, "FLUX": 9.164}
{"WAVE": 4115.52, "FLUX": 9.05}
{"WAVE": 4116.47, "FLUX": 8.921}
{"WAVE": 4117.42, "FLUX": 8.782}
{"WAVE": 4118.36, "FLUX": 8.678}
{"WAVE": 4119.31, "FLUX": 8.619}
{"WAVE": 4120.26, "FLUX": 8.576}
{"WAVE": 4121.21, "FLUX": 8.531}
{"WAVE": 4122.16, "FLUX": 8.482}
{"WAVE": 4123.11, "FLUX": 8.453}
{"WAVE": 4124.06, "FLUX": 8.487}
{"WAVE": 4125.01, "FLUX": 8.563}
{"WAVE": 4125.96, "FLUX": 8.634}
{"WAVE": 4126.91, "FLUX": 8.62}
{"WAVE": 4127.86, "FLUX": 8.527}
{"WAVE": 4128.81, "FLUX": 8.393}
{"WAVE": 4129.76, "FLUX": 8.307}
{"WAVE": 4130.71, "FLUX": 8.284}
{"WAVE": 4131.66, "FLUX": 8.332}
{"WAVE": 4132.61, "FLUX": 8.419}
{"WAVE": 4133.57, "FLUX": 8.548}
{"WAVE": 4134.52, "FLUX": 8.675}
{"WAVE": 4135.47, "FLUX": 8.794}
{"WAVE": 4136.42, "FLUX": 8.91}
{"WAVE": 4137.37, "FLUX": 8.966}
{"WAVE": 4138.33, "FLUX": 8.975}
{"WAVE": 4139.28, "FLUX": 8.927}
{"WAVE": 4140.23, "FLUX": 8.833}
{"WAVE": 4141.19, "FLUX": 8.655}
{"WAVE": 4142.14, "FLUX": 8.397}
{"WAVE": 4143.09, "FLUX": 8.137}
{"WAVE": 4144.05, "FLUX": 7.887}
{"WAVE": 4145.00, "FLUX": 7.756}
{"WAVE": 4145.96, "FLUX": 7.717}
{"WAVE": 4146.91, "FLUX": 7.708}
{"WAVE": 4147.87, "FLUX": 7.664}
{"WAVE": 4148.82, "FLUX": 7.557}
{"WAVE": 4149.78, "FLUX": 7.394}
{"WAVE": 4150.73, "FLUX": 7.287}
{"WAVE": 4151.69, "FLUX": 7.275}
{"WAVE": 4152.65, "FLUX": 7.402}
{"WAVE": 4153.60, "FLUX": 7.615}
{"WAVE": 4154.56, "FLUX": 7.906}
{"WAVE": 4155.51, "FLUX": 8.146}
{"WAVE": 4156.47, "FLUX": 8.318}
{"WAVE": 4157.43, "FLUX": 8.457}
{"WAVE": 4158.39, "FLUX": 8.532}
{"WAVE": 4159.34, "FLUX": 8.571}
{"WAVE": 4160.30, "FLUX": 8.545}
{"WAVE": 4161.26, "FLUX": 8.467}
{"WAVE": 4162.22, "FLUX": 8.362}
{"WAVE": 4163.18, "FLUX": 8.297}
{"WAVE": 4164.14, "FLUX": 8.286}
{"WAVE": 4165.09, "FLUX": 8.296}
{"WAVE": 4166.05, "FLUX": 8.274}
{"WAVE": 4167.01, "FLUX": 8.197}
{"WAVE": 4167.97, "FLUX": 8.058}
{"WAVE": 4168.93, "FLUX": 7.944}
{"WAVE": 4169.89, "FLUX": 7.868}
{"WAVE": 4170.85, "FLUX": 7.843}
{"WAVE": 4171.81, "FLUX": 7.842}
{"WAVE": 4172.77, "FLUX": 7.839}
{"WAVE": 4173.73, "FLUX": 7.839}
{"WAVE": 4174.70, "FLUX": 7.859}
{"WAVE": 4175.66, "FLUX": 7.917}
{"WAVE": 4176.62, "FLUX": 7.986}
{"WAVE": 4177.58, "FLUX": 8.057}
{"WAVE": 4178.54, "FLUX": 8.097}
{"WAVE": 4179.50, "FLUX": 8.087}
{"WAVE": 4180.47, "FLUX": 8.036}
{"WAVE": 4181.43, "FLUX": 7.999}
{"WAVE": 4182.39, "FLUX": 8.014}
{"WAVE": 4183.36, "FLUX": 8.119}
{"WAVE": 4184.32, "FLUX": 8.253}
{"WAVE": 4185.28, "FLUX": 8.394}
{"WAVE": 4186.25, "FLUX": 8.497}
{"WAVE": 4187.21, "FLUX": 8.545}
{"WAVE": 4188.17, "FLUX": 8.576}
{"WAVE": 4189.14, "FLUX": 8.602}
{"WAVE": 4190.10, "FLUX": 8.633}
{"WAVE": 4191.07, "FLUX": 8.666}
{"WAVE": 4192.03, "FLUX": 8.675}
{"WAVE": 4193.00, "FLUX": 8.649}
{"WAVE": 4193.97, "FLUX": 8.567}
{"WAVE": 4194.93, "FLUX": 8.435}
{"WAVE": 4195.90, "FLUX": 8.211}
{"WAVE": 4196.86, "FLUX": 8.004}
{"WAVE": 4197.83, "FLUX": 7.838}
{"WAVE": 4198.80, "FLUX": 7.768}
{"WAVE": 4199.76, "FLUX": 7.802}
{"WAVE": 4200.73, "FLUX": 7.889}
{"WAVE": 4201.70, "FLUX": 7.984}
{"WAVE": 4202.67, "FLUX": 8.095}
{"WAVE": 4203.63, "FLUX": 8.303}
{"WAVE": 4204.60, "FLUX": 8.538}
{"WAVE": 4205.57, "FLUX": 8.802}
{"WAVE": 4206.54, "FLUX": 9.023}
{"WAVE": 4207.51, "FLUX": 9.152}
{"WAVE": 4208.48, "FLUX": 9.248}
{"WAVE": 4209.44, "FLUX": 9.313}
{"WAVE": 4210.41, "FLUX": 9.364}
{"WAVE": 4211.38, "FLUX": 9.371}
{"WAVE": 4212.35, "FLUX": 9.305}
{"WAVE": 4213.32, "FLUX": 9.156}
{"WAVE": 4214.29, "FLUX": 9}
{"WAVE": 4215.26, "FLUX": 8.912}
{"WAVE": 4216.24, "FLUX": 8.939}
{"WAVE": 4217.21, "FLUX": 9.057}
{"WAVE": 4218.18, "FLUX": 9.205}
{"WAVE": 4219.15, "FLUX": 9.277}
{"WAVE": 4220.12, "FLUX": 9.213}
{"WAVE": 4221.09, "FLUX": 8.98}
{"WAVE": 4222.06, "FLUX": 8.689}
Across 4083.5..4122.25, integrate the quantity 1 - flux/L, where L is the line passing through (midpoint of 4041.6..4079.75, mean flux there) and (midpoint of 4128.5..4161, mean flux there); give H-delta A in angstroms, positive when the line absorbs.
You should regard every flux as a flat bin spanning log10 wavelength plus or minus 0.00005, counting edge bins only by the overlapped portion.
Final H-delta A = -3.2 angstroms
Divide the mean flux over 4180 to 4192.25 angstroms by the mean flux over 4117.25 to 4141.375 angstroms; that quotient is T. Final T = 0.97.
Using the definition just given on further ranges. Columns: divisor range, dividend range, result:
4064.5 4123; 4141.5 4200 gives 0.92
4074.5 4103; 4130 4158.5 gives 0.91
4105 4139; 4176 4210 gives 0.96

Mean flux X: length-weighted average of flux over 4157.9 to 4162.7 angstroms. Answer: 8.49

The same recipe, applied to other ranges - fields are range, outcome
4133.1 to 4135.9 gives 8.68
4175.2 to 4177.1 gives 7.96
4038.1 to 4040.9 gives 8.81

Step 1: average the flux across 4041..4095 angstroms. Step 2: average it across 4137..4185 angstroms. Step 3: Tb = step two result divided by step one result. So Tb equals 0.93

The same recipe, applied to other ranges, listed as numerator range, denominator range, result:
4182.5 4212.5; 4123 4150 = 1.02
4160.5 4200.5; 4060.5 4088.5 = 0.94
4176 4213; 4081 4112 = 0.94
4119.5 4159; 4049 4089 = 0.96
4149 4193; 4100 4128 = 0.93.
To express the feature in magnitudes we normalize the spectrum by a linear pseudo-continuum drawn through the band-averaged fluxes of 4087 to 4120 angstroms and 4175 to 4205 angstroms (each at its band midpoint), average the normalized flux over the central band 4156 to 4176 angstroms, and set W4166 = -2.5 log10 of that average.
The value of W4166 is 0.03 mag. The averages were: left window 8.96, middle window 8.17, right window 8.23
